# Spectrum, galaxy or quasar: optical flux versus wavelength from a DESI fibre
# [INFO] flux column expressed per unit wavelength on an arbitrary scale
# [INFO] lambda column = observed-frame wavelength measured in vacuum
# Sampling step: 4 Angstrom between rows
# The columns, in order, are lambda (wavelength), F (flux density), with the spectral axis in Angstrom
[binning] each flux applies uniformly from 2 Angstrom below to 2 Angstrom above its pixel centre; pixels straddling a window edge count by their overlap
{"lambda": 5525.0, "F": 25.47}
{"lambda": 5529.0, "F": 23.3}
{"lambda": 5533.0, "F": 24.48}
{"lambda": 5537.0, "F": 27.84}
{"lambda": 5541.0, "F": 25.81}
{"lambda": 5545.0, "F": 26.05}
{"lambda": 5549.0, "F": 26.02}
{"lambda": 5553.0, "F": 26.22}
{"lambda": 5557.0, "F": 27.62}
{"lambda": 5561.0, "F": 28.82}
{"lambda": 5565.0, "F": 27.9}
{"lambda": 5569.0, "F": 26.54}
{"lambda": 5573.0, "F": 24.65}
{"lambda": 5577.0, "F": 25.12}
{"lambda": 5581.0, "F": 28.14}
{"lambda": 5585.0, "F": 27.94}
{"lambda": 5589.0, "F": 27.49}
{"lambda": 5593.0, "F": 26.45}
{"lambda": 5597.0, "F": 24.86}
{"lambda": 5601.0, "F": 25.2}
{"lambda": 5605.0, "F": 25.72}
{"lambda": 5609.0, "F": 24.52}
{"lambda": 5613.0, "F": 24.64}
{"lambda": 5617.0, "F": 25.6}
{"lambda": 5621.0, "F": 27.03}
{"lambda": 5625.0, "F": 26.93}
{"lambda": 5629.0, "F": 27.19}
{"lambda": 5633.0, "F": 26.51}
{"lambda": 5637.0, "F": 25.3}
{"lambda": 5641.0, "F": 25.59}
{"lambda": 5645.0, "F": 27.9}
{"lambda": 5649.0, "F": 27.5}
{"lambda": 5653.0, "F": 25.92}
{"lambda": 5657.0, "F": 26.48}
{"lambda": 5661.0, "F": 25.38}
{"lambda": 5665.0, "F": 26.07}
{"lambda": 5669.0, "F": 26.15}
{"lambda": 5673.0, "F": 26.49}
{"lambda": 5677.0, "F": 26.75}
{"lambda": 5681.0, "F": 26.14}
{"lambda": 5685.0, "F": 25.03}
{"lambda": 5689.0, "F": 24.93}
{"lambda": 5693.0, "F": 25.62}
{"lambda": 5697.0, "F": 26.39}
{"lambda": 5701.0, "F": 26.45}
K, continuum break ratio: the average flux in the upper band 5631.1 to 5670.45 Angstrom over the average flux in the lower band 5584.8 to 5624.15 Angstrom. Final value 1.0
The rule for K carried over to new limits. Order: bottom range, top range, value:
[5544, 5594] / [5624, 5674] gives 0.98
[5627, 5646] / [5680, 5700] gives 0.97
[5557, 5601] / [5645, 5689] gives 0.98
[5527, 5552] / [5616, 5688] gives 1.03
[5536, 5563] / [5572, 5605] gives 0.98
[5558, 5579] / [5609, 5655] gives 0.99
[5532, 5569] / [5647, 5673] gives 0.98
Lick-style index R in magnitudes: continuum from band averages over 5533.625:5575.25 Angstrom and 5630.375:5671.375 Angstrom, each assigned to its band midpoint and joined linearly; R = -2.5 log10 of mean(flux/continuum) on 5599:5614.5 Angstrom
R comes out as 0.06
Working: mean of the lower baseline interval 26.7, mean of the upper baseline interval 26.3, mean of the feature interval 25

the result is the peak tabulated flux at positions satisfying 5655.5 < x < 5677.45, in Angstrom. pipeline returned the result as 26.75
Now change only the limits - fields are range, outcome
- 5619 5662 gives 27.9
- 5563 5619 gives 28.14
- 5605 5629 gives 27.19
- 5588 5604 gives 27.49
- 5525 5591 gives 28.82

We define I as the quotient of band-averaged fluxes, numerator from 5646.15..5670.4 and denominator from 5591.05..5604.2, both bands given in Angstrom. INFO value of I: 1.0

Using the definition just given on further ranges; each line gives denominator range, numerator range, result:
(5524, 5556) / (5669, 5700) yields 1.01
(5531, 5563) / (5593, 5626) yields 0.96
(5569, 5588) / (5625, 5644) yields 0.99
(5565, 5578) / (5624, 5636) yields 1.03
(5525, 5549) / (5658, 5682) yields 1.03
